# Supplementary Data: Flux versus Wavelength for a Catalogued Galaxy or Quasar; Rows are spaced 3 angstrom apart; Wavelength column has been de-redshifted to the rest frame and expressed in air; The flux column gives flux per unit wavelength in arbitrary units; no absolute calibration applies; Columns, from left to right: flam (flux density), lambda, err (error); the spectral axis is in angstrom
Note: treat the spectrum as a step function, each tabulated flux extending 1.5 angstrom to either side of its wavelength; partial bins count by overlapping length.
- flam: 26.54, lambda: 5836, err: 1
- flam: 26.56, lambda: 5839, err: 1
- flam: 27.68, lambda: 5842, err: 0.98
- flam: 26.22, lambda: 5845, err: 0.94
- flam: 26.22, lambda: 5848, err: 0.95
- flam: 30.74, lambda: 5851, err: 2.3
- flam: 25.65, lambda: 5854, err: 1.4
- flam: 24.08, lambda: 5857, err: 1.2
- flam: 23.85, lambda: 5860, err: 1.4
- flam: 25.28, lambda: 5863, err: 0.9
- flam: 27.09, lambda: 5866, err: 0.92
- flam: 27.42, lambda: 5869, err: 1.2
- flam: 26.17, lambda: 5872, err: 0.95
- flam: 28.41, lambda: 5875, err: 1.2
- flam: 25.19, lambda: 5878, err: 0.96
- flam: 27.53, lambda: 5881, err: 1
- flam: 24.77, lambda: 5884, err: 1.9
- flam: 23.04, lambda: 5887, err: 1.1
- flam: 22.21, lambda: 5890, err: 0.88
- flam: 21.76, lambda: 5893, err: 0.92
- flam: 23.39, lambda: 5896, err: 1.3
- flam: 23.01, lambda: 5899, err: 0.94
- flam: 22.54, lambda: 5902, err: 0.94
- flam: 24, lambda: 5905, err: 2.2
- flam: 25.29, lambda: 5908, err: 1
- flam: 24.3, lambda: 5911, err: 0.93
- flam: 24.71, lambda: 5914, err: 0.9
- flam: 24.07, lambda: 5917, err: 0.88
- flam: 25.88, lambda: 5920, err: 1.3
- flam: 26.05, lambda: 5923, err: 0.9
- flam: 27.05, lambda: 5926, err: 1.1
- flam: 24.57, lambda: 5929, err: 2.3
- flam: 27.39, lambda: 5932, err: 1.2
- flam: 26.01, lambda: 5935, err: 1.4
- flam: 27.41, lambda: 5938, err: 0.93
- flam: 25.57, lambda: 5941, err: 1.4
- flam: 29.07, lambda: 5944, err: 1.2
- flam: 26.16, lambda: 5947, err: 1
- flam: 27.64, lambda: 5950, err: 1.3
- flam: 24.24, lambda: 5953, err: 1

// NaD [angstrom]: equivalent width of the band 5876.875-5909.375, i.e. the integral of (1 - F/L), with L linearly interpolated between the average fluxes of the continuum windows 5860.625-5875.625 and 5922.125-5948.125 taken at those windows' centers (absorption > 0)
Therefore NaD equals 3.4 angstrom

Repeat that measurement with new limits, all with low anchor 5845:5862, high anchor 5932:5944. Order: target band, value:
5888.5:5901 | 1.8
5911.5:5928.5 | 0.8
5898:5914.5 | 1.6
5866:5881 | -0.4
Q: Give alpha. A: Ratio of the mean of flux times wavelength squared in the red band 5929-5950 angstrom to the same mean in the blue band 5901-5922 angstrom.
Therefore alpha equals 1.1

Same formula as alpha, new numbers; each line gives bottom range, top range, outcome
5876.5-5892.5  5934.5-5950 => 1.13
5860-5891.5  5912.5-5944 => 1.03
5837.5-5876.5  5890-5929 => 0.93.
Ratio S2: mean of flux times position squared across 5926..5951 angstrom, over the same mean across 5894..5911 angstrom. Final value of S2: 1.14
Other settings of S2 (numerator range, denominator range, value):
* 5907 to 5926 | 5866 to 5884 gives 0.95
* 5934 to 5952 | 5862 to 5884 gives 1.04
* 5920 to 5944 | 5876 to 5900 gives 1.12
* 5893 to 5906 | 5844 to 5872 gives 0.89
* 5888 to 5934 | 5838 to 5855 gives 0.92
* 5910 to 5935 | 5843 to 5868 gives 1.00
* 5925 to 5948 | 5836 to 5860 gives 1.03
